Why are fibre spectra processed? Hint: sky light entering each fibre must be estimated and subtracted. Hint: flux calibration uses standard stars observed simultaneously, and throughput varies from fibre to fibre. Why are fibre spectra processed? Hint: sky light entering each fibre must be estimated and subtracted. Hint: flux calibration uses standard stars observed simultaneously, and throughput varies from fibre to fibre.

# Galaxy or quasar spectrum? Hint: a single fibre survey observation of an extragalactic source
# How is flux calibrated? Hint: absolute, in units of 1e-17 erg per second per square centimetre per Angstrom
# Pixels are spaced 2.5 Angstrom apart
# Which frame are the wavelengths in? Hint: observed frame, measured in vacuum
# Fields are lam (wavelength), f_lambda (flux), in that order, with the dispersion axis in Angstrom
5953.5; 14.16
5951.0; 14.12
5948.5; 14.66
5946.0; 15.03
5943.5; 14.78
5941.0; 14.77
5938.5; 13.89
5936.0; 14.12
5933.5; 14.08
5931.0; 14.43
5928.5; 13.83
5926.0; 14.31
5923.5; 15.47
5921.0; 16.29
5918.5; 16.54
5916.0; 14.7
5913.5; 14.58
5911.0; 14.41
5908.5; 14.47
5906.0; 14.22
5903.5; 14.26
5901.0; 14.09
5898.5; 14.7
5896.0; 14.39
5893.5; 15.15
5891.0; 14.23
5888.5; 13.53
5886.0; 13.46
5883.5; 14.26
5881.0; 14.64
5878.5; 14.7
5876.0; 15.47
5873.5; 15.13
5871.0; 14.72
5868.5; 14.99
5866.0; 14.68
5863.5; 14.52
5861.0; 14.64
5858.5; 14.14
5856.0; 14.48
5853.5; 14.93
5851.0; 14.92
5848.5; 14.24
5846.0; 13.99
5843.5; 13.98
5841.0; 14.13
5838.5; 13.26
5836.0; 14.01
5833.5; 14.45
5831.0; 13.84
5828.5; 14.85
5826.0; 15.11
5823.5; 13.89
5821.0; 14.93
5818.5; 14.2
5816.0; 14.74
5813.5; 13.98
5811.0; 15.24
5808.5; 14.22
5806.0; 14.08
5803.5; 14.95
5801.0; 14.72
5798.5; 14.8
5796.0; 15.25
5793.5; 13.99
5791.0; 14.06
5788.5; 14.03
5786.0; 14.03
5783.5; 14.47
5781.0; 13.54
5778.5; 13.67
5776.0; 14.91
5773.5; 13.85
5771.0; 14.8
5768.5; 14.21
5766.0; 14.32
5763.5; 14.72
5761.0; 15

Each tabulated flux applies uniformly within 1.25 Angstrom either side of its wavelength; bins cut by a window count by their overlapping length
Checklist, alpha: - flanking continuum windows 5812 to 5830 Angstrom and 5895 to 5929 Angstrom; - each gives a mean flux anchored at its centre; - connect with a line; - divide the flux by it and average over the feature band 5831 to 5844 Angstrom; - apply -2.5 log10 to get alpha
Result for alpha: 0.05 mag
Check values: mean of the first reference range 14.5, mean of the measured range 14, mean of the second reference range 14.8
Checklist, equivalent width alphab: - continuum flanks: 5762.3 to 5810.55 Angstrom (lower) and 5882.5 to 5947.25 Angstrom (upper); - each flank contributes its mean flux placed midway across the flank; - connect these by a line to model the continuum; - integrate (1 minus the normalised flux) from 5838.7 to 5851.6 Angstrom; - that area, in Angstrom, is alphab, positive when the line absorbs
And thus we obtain 0.3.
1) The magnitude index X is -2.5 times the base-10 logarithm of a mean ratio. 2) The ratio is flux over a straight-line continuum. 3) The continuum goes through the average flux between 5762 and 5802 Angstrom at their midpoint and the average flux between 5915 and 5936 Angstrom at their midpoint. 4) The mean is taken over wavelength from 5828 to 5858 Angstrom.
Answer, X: 0.03 mag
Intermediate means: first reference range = 14.3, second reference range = 14.9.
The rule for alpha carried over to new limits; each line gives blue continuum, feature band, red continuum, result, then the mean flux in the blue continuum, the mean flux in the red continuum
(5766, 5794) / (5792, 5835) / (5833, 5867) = -0.02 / 14.2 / 14.3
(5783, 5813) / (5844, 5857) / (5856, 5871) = 0.01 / 14.5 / 14.6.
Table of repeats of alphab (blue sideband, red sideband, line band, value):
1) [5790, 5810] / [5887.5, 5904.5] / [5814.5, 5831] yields -0.1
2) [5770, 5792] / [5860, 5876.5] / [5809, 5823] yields -0.1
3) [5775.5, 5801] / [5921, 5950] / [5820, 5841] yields 0.1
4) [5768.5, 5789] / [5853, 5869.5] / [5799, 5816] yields -0.3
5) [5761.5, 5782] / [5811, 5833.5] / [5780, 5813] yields -0.1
